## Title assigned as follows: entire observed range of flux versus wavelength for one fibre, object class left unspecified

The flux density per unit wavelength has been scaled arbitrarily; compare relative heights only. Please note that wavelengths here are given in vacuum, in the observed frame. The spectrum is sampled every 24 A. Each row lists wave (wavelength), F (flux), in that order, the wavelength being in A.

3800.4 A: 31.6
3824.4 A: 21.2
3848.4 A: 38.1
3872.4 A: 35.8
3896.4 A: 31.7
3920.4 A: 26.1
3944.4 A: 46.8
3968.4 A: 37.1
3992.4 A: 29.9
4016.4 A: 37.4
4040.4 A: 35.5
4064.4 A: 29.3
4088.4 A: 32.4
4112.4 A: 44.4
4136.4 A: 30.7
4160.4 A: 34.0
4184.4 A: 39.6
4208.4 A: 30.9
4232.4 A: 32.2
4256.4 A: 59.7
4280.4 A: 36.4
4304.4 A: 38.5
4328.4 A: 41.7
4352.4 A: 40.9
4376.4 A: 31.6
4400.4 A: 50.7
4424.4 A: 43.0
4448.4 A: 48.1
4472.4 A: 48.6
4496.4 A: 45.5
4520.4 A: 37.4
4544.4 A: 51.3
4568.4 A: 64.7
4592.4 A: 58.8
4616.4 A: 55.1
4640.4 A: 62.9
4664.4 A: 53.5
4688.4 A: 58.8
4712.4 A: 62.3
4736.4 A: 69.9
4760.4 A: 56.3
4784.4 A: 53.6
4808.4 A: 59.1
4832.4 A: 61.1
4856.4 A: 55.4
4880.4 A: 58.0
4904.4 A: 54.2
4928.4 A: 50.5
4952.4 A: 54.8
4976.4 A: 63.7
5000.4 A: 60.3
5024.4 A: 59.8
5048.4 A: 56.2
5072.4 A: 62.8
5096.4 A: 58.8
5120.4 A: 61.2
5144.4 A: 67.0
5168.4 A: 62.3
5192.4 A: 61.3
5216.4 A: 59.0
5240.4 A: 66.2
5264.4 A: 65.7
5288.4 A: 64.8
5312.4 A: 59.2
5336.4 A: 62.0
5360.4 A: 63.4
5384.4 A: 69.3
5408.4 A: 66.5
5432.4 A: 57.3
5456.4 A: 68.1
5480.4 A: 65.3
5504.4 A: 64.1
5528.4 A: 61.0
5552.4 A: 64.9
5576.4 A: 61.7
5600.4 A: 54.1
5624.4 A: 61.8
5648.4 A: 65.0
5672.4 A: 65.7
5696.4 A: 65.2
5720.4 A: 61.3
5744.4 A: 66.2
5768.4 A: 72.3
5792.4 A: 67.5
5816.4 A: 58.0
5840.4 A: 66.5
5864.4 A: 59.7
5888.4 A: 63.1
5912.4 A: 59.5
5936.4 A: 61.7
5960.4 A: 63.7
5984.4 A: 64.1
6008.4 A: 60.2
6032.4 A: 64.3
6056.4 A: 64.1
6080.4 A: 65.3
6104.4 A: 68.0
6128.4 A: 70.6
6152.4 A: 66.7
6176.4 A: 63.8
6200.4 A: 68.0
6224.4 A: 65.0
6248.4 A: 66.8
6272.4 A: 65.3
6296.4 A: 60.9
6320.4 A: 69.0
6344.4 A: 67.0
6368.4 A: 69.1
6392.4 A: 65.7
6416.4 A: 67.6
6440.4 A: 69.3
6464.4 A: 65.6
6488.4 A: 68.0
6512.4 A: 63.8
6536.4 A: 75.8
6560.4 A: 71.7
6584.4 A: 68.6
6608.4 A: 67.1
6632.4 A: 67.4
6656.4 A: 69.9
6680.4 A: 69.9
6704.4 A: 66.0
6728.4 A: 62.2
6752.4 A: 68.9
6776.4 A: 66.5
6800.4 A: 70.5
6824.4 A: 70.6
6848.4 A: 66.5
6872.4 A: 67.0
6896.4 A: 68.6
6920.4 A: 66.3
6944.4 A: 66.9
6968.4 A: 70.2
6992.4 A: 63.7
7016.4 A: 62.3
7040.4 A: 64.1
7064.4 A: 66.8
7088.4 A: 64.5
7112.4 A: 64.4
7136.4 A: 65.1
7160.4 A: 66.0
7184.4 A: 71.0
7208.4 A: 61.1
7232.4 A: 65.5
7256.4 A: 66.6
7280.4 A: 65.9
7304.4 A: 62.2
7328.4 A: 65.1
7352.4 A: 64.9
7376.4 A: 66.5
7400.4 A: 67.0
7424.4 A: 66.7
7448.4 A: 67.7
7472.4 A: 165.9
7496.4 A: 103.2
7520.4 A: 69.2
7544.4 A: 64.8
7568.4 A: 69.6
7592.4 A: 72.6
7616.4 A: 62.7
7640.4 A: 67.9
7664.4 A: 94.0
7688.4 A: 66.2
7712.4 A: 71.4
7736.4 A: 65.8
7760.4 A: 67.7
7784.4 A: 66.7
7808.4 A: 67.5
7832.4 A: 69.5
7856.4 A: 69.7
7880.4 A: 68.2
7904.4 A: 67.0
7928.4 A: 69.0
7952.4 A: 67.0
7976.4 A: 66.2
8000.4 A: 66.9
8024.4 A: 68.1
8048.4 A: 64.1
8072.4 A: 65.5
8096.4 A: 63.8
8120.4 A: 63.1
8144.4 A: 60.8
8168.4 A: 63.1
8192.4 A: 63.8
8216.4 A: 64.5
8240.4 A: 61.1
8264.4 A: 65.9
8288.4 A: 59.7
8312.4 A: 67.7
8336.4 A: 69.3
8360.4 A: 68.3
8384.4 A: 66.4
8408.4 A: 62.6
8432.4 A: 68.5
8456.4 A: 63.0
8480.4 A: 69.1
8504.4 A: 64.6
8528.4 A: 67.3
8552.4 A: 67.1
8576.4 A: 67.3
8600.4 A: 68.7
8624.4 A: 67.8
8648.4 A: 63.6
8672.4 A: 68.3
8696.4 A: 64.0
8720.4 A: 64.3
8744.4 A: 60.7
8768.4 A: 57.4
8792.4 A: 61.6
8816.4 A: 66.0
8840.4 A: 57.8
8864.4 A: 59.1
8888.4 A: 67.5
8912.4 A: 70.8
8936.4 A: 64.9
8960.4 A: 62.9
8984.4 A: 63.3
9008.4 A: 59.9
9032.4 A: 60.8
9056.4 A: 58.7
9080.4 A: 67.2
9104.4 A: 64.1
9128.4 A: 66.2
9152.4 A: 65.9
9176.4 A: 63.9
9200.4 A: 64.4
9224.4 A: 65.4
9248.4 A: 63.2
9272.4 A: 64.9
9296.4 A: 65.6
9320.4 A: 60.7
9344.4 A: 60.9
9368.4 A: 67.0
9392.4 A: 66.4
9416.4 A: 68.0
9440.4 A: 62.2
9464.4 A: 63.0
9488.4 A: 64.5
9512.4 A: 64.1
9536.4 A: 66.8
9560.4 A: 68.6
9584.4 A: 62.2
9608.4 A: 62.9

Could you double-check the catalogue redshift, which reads 0.139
